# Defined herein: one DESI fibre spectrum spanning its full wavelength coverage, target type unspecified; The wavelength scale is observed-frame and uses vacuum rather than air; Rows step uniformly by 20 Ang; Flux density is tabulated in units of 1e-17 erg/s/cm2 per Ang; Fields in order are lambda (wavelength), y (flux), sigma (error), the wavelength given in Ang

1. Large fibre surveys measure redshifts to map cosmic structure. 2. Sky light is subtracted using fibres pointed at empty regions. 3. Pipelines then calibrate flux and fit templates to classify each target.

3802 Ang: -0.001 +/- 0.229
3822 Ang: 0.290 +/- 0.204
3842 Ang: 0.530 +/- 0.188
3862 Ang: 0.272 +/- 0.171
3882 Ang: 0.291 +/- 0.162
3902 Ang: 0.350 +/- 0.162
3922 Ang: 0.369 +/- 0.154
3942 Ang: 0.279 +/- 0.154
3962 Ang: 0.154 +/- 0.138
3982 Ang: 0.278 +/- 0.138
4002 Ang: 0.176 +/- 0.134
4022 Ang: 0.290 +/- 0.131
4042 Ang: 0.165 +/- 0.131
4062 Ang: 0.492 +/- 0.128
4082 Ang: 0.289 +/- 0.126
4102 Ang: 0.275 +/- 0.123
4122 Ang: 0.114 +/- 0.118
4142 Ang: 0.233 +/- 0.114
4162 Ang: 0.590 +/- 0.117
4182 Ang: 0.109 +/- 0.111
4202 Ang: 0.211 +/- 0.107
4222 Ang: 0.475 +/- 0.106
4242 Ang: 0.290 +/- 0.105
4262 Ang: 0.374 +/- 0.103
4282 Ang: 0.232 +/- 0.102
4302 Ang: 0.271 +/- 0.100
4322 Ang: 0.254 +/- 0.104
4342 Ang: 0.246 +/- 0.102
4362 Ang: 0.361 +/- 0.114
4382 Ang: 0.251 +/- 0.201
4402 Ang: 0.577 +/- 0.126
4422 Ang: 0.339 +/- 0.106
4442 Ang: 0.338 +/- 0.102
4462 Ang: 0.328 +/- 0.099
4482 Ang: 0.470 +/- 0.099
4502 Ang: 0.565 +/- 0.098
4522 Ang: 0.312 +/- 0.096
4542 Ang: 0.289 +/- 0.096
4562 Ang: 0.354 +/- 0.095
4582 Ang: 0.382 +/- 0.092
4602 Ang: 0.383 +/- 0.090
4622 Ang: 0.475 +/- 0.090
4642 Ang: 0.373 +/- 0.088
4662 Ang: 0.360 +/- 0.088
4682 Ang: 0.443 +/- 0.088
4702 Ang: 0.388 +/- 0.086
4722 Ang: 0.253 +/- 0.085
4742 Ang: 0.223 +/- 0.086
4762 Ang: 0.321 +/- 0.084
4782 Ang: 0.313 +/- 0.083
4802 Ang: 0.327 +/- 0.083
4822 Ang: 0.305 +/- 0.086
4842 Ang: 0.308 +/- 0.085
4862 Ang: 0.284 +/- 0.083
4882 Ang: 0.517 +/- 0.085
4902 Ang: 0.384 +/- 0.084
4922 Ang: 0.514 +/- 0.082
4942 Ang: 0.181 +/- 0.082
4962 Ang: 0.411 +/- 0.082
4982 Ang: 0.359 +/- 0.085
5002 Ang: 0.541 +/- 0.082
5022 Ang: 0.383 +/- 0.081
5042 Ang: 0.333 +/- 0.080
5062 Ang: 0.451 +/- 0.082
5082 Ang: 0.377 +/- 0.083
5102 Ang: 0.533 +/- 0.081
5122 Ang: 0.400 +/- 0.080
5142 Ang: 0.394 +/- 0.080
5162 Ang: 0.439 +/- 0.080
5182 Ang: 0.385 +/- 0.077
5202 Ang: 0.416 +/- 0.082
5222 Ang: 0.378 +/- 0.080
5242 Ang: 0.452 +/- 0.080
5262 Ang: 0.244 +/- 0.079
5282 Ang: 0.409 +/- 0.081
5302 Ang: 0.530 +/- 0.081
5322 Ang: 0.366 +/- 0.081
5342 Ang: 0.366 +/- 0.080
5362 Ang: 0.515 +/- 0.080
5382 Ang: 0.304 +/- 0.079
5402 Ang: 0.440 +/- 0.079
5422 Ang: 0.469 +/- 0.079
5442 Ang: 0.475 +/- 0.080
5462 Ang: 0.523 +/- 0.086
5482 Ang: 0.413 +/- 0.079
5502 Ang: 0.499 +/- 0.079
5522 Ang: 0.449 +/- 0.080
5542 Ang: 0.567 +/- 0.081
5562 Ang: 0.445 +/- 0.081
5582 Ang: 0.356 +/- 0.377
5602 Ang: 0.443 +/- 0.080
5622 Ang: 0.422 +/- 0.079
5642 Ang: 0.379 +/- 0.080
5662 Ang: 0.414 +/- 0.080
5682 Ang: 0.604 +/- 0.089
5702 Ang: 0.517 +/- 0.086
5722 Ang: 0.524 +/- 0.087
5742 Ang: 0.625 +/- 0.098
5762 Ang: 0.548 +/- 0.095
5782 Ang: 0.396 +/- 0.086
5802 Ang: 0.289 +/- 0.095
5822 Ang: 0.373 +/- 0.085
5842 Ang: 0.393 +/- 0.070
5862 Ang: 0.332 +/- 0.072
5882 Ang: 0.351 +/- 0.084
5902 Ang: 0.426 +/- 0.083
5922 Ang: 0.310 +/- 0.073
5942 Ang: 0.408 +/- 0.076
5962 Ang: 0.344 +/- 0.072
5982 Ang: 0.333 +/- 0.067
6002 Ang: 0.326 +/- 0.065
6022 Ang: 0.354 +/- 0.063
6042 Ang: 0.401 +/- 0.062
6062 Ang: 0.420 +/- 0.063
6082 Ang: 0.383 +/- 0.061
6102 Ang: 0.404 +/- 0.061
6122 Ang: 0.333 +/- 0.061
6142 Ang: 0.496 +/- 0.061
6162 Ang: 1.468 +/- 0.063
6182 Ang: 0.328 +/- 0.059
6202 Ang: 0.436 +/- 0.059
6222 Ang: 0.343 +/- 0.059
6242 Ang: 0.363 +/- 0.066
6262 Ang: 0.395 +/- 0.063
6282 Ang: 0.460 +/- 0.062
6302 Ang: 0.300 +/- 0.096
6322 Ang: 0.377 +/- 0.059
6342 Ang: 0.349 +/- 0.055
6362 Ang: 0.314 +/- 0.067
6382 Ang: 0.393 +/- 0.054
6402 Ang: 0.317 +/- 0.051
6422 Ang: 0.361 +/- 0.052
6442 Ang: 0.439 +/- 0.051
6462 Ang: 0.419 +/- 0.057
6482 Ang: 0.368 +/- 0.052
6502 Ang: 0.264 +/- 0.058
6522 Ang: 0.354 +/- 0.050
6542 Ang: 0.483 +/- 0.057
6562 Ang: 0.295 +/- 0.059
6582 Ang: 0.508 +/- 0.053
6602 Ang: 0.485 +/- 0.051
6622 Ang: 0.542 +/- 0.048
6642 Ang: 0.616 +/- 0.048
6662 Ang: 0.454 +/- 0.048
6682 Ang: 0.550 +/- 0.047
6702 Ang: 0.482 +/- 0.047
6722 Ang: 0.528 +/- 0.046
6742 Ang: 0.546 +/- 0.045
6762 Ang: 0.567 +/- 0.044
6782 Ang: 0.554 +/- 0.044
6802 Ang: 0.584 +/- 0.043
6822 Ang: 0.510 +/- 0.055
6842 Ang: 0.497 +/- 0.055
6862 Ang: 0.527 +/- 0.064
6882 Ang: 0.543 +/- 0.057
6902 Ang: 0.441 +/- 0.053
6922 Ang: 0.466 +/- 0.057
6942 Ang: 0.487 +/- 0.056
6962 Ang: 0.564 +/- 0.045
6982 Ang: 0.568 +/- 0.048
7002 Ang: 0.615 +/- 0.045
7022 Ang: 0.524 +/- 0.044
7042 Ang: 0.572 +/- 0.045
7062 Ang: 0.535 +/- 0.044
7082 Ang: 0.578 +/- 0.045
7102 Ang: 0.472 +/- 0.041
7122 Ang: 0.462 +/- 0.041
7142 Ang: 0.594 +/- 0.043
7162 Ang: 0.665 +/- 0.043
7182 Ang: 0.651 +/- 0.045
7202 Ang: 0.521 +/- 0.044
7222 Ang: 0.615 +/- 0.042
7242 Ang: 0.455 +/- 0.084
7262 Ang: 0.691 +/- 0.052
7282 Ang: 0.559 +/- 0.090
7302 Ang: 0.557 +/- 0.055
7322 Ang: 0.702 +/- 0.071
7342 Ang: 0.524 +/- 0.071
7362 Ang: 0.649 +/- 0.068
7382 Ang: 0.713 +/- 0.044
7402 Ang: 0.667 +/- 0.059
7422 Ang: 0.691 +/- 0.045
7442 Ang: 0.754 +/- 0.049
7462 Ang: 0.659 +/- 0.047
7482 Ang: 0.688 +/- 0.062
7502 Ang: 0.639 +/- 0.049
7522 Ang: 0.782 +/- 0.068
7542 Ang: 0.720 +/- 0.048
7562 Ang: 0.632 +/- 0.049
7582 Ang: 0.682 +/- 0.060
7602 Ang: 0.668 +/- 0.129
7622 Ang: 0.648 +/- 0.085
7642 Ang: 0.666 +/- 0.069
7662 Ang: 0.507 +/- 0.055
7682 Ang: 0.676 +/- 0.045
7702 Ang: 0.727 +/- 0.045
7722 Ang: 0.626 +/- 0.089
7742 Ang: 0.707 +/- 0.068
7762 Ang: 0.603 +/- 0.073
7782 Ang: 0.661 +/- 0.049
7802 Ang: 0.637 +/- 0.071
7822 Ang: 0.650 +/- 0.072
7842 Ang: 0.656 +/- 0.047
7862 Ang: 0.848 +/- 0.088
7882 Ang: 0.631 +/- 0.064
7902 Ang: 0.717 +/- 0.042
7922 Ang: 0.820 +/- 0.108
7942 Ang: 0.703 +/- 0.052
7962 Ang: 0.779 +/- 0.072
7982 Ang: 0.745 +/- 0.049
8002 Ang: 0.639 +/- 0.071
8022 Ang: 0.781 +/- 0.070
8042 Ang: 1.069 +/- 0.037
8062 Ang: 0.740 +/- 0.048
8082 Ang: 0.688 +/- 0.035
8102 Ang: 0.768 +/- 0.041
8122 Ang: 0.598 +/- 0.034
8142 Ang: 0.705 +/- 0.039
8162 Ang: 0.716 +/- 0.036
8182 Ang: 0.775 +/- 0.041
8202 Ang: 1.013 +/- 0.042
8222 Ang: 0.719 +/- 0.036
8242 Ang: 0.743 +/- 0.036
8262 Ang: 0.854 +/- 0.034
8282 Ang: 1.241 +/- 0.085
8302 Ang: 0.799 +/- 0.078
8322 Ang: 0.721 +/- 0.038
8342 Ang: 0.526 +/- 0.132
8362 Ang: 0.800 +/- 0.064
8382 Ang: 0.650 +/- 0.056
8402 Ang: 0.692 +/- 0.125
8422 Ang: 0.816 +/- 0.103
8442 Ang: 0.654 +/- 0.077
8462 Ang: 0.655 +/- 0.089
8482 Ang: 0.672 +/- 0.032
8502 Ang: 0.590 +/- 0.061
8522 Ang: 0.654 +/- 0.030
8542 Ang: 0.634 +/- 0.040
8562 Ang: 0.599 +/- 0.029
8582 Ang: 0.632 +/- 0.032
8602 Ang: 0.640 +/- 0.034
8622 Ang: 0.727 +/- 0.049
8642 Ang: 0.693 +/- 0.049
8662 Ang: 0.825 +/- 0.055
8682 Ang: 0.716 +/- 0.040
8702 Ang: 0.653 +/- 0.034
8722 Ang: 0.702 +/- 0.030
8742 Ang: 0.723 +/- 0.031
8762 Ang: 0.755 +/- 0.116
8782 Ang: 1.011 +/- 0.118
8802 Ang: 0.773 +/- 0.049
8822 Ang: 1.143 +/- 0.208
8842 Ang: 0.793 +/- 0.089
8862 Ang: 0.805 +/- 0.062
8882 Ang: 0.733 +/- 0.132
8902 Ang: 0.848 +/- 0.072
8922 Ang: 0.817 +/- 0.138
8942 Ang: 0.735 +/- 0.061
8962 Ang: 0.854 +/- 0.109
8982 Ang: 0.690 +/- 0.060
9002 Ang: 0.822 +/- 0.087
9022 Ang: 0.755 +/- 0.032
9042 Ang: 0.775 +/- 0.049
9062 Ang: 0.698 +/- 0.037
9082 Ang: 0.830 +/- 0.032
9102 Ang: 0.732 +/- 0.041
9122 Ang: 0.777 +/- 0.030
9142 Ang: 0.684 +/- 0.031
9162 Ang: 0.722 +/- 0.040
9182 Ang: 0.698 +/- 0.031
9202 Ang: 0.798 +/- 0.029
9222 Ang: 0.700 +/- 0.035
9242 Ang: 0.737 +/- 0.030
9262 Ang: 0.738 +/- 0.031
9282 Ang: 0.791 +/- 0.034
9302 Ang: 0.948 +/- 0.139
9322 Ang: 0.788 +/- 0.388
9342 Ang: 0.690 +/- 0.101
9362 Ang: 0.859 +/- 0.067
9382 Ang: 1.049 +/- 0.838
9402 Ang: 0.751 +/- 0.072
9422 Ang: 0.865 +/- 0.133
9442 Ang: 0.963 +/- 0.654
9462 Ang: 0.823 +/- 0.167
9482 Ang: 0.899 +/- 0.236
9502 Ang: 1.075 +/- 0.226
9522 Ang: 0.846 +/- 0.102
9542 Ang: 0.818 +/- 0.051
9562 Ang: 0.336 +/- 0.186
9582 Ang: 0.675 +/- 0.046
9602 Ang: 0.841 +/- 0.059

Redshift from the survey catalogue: 0.65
